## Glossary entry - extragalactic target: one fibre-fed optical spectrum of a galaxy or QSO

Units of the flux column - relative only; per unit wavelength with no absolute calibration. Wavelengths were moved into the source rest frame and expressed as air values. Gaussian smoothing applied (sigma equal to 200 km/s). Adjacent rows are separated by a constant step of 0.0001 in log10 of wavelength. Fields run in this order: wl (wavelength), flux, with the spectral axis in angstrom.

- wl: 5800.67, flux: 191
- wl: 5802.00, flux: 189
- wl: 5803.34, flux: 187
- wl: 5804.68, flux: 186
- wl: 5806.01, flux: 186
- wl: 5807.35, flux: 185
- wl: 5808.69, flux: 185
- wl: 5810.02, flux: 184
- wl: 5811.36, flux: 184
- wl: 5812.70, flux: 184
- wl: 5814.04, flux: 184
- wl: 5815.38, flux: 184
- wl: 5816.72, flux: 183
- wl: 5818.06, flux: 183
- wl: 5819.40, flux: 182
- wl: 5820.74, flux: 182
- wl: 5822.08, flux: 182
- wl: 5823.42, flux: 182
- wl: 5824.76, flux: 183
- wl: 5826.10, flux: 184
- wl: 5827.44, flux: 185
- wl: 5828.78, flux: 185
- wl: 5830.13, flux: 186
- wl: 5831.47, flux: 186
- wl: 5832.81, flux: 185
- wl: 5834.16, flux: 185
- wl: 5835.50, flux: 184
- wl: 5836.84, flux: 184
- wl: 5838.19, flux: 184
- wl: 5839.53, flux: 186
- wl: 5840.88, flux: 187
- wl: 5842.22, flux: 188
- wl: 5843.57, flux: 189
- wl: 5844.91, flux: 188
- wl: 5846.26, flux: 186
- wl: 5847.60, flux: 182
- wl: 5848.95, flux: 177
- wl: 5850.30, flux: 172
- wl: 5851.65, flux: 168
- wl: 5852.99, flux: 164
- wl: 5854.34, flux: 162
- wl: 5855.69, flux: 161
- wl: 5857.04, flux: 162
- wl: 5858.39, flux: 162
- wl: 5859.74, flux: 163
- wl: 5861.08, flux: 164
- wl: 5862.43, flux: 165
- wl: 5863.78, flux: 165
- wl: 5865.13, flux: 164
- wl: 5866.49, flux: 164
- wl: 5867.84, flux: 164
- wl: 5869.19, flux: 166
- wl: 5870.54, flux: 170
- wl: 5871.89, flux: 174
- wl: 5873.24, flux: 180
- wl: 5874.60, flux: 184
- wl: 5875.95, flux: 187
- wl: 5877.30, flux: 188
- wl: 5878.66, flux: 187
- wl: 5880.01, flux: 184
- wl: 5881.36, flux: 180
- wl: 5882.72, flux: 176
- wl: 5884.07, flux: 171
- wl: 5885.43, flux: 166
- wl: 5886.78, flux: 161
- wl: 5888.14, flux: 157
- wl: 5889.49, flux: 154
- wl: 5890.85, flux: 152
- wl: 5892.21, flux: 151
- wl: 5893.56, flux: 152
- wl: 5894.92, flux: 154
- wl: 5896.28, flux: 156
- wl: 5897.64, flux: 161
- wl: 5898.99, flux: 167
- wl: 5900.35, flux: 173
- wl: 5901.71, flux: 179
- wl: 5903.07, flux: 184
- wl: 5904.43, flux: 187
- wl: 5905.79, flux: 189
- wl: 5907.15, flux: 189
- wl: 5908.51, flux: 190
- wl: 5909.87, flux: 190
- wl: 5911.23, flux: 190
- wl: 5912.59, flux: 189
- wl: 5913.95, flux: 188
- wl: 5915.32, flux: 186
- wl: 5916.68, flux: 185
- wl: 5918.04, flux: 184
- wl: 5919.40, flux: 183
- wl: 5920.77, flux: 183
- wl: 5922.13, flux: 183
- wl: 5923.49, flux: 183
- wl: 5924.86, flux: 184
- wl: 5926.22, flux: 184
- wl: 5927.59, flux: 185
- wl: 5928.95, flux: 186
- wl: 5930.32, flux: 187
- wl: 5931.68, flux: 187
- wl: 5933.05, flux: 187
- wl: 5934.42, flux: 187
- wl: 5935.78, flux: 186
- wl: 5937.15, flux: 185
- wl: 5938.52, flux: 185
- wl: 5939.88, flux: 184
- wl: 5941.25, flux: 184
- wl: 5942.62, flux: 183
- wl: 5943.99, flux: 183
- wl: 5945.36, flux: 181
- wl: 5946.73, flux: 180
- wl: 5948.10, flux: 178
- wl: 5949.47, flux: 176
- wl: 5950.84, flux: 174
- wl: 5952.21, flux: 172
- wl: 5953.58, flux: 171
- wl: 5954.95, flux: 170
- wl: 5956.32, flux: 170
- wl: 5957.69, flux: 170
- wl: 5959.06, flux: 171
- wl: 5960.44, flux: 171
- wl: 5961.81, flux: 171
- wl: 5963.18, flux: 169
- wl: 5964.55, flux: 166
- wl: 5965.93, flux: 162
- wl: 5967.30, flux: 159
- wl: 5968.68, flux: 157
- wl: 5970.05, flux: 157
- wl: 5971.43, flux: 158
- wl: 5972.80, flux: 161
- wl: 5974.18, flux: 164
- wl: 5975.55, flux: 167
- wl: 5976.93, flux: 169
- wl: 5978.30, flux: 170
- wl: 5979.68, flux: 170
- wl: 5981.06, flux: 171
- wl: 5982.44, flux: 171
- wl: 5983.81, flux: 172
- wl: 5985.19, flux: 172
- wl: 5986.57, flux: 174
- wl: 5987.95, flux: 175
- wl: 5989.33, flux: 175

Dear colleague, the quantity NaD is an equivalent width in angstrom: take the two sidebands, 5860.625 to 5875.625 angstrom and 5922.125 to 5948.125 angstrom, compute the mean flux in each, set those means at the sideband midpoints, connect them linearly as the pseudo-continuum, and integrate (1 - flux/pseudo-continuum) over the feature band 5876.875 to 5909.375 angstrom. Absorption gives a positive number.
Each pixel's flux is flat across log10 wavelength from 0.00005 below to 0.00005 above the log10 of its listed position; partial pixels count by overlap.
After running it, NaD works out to 0.7 angstrom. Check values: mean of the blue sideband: 170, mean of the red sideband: 184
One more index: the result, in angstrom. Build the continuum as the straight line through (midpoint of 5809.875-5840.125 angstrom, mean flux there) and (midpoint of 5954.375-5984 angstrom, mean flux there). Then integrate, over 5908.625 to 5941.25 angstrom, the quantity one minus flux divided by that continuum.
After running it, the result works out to -2.6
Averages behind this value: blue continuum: 184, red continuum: 167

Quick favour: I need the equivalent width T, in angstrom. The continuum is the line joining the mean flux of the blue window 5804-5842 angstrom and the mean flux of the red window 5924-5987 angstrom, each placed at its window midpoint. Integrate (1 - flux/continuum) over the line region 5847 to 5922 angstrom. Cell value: 2.8 angstrom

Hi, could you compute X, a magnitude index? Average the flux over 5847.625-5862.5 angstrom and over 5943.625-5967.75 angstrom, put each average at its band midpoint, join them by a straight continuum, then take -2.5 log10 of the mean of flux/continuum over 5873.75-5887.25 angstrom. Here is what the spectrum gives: -0.07 mag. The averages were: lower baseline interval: 166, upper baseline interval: 172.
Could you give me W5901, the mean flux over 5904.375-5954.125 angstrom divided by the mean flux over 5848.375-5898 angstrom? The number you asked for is 1.1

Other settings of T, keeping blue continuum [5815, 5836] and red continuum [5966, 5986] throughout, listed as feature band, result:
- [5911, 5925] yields -1.02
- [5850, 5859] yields 0.81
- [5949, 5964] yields -0.30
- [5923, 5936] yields -1.10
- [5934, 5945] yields -0.94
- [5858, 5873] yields 1.08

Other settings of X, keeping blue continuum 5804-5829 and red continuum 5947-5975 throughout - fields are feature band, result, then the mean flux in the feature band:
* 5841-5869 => 0.05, 171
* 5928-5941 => -0.09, 186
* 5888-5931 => -0.03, 177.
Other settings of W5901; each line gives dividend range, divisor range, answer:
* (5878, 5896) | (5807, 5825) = 0.90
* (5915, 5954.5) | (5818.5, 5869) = 1.03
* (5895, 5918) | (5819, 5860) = 1.01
